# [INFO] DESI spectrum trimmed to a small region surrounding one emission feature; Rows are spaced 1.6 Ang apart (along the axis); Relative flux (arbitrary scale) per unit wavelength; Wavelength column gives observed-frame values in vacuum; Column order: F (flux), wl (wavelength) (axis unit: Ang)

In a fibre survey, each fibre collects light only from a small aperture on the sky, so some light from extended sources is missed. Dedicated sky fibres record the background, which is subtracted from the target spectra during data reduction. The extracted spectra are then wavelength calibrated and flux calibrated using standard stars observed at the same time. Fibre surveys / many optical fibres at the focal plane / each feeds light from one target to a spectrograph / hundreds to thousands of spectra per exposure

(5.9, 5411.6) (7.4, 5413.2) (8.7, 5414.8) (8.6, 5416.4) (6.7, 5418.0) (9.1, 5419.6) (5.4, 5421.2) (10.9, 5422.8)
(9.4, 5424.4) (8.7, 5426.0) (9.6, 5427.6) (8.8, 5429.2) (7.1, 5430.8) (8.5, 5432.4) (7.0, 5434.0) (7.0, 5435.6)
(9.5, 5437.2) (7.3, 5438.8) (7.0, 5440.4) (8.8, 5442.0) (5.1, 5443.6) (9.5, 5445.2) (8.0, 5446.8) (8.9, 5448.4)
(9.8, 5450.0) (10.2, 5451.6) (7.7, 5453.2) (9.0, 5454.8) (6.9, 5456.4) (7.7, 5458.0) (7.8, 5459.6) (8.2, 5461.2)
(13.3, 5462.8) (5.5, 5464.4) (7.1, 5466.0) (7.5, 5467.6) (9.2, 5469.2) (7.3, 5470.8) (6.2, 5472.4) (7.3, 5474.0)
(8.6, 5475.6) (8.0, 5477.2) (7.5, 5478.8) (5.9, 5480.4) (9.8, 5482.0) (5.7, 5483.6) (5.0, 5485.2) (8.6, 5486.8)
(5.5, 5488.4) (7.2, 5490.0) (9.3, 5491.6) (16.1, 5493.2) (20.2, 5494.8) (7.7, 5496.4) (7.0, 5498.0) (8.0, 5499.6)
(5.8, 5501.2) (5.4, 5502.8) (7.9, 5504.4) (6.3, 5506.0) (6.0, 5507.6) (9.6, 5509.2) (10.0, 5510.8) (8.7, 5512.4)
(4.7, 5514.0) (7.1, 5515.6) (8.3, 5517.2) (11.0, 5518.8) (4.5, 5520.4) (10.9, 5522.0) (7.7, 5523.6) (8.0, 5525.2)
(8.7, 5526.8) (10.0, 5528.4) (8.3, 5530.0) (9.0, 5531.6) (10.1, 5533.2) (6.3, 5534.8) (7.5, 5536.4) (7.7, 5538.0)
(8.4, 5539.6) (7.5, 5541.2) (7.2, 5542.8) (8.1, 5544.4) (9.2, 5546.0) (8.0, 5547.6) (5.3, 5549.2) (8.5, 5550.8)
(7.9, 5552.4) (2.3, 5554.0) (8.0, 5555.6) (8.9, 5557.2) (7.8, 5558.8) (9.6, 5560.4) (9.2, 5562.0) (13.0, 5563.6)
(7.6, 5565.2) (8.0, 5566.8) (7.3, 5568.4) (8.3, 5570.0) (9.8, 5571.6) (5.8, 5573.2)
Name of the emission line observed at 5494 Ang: Hbeta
